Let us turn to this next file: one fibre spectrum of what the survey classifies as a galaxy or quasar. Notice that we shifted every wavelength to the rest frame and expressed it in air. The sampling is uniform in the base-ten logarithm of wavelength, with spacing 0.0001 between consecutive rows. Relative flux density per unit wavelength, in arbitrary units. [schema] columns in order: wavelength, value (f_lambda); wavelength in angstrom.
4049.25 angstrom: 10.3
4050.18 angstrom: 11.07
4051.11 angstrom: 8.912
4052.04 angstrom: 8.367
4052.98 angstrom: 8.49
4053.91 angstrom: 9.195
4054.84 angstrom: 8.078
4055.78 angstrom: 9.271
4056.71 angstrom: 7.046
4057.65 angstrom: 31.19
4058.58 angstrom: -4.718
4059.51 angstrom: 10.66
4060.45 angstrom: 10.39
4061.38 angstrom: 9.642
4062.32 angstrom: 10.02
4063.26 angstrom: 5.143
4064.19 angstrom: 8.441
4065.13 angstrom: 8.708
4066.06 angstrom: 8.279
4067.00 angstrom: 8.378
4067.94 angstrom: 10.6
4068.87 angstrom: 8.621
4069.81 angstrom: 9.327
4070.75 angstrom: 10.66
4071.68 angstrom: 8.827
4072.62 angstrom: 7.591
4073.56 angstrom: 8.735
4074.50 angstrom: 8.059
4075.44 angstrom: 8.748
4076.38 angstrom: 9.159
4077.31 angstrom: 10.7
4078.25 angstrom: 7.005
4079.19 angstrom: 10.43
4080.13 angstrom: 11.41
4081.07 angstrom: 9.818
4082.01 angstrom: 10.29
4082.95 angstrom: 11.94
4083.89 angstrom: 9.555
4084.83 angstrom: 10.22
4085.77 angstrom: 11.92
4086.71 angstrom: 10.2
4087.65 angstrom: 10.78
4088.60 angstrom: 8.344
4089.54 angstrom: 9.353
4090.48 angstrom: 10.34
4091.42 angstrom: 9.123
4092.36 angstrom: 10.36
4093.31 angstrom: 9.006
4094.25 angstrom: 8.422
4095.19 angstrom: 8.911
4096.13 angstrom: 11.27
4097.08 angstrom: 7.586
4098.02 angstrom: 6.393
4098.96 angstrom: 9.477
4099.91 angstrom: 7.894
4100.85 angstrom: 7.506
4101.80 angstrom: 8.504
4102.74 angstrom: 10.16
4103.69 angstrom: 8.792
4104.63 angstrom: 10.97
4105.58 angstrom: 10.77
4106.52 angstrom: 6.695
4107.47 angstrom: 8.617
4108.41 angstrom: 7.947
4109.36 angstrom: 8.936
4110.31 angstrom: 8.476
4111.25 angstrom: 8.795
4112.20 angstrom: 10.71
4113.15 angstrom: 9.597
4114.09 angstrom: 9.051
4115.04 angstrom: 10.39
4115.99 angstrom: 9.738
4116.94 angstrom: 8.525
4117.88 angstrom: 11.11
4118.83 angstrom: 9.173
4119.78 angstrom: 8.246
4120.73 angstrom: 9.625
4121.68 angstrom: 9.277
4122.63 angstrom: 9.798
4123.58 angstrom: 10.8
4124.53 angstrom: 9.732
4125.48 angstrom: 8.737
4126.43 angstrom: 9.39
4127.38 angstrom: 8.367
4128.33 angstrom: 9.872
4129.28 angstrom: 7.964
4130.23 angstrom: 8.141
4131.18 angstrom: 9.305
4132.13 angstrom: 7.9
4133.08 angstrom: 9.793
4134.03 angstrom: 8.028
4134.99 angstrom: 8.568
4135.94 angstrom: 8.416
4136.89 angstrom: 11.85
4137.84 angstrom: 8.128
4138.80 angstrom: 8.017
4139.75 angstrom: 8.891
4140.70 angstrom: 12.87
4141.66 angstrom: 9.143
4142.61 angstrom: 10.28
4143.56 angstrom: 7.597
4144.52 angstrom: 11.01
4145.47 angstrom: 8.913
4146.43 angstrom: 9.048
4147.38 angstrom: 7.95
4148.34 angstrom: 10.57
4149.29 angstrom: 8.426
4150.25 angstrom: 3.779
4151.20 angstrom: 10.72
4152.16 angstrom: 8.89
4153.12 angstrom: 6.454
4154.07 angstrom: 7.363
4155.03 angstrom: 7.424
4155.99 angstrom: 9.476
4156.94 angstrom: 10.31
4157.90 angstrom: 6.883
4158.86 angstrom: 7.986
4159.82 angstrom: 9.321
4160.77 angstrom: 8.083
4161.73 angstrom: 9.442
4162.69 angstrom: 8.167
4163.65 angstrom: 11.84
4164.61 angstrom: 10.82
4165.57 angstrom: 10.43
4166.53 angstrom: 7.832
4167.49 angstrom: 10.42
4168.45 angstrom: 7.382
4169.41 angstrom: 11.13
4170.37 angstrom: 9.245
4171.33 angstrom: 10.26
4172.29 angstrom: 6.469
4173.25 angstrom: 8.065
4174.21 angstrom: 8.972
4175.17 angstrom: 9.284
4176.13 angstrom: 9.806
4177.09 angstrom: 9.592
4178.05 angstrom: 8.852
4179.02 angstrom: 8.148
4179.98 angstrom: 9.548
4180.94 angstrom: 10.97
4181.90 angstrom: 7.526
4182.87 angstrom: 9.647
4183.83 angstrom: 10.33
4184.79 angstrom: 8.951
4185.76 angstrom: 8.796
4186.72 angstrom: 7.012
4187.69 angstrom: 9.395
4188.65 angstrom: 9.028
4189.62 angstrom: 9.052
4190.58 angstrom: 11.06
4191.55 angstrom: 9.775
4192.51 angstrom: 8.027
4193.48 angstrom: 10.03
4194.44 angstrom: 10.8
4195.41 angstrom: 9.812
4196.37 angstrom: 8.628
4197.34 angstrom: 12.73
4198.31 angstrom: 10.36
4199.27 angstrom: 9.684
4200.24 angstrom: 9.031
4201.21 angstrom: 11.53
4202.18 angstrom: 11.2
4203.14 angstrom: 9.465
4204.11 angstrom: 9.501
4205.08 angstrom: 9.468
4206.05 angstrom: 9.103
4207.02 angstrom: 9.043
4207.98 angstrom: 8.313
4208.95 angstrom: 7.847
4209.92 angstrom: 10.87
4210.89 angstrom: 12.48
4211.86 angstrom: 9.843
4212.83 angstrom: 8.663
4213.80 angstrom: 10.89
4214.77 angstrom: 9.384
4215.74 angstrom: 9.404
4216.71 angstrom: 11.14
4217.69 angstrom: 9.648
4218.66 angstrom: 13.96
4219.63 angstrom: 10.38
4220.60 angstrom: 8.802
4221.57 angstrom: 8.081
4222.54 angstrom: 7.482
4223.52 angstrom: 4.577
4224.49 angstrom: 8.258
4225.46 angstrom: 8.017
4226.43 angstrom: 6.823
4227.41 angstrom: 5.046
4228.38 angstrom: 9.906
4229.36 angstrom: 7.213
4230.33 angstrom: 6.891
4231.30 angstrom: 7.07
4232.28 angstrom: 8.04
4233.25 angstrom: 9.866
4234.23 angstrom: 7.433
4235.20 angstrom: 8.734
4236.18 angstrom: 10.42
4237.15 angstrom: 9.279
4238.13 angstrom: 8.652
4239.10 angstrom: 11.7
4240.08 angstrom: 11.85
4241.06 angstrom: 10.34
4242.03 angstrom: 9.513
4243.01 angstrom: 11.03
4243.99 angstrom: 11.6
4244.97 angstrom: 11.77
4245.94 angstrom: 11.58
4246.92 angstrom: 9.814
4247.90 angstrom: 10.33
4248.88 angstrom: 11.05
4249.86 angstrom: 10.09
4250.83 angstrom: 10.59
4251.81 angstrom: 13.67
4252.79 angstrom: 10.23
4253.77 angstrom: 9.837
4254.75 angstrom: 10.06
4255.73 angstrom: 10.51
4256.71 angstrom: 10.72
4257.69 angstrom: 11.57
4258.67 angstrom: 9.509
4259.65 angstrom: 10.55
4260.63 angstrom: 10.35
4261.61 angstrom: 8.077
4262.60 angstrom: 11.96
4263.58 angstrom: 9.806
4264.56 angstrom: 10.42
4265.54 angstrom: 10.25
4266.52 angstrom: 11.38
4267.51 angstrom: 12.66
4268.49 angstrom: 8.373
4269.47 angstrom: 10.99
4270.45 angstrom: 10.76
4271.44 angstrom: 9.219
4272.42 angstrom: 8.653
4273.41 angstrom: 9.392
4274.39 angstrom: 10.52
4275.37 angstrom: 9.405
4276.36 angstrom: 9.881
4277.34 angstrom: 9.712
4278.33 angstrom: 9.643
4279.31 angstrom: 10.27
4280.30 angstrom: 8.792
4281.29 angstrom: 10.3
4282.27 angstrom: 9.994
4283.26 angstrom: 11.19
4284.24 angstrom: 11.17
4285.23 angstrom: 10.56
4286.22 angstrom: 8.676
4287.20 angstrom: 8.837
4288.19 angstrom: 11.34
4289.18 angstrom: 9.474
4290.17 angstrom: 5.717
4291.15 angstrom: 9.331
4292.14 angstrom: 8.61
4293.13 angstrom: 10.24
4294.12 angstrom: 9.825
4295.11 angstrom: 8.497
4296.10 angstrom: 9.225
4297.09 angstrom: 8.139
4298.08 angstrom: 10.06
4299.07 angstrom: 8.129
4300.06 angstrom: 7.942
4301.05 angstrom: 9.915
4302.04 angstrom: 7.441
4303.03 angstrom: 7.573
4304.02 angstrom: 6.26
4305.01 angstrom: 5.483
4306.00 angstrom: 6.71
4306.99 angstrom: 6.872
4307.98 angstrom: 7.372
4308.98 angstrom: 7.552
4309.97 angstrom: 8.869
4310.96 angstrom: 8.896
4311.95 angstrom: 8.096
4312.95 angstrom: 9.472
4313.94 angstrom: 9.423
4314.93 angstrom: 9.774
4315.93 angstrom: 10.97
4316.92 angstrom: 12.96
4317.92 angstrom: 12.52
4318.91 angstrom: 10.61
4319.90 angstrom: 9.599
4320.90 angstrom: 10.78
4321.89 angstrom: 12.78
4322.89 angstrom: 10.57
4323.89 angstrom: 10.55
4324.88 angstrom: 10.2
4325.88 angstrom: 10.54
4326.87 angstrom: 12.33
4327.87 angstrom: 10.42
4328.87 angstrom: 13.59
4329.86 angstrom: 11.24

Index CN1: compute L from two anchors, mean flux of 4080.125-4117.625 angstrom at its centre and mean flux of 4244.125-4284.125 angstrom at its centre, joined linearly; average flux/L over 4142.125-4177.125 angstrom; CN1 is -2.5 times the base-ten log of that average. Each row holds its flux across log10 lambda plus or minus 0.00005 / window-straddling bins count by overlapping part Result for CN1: 0.10 mag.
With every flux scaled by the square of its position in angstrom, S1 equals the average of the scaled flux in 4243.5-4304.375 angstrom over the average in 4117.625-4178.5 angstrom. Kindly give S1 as 1.16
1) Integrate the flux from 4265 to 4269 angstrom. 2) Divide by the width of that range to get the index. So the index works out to 10.7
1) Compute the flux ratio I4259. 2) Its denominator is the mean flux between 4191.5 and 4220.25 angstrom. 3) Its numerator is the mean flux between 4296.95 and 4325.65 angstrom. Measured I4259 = 0.9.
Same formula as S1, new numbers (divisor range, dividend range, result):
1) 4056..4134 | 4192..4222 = 1.13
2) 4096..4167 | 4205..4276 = 1.14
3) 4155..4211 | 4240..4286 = 1.15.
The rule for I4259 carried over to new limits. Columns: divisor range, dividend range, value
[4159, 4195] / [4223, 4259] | 1.03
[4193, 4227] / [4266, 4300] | 1.01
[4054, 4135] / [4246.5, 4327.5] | 1.05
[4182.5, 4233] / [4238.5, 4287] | 1.13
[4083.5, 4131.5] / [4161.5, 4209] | 1.02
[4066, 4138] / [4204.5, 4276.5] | 1.05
